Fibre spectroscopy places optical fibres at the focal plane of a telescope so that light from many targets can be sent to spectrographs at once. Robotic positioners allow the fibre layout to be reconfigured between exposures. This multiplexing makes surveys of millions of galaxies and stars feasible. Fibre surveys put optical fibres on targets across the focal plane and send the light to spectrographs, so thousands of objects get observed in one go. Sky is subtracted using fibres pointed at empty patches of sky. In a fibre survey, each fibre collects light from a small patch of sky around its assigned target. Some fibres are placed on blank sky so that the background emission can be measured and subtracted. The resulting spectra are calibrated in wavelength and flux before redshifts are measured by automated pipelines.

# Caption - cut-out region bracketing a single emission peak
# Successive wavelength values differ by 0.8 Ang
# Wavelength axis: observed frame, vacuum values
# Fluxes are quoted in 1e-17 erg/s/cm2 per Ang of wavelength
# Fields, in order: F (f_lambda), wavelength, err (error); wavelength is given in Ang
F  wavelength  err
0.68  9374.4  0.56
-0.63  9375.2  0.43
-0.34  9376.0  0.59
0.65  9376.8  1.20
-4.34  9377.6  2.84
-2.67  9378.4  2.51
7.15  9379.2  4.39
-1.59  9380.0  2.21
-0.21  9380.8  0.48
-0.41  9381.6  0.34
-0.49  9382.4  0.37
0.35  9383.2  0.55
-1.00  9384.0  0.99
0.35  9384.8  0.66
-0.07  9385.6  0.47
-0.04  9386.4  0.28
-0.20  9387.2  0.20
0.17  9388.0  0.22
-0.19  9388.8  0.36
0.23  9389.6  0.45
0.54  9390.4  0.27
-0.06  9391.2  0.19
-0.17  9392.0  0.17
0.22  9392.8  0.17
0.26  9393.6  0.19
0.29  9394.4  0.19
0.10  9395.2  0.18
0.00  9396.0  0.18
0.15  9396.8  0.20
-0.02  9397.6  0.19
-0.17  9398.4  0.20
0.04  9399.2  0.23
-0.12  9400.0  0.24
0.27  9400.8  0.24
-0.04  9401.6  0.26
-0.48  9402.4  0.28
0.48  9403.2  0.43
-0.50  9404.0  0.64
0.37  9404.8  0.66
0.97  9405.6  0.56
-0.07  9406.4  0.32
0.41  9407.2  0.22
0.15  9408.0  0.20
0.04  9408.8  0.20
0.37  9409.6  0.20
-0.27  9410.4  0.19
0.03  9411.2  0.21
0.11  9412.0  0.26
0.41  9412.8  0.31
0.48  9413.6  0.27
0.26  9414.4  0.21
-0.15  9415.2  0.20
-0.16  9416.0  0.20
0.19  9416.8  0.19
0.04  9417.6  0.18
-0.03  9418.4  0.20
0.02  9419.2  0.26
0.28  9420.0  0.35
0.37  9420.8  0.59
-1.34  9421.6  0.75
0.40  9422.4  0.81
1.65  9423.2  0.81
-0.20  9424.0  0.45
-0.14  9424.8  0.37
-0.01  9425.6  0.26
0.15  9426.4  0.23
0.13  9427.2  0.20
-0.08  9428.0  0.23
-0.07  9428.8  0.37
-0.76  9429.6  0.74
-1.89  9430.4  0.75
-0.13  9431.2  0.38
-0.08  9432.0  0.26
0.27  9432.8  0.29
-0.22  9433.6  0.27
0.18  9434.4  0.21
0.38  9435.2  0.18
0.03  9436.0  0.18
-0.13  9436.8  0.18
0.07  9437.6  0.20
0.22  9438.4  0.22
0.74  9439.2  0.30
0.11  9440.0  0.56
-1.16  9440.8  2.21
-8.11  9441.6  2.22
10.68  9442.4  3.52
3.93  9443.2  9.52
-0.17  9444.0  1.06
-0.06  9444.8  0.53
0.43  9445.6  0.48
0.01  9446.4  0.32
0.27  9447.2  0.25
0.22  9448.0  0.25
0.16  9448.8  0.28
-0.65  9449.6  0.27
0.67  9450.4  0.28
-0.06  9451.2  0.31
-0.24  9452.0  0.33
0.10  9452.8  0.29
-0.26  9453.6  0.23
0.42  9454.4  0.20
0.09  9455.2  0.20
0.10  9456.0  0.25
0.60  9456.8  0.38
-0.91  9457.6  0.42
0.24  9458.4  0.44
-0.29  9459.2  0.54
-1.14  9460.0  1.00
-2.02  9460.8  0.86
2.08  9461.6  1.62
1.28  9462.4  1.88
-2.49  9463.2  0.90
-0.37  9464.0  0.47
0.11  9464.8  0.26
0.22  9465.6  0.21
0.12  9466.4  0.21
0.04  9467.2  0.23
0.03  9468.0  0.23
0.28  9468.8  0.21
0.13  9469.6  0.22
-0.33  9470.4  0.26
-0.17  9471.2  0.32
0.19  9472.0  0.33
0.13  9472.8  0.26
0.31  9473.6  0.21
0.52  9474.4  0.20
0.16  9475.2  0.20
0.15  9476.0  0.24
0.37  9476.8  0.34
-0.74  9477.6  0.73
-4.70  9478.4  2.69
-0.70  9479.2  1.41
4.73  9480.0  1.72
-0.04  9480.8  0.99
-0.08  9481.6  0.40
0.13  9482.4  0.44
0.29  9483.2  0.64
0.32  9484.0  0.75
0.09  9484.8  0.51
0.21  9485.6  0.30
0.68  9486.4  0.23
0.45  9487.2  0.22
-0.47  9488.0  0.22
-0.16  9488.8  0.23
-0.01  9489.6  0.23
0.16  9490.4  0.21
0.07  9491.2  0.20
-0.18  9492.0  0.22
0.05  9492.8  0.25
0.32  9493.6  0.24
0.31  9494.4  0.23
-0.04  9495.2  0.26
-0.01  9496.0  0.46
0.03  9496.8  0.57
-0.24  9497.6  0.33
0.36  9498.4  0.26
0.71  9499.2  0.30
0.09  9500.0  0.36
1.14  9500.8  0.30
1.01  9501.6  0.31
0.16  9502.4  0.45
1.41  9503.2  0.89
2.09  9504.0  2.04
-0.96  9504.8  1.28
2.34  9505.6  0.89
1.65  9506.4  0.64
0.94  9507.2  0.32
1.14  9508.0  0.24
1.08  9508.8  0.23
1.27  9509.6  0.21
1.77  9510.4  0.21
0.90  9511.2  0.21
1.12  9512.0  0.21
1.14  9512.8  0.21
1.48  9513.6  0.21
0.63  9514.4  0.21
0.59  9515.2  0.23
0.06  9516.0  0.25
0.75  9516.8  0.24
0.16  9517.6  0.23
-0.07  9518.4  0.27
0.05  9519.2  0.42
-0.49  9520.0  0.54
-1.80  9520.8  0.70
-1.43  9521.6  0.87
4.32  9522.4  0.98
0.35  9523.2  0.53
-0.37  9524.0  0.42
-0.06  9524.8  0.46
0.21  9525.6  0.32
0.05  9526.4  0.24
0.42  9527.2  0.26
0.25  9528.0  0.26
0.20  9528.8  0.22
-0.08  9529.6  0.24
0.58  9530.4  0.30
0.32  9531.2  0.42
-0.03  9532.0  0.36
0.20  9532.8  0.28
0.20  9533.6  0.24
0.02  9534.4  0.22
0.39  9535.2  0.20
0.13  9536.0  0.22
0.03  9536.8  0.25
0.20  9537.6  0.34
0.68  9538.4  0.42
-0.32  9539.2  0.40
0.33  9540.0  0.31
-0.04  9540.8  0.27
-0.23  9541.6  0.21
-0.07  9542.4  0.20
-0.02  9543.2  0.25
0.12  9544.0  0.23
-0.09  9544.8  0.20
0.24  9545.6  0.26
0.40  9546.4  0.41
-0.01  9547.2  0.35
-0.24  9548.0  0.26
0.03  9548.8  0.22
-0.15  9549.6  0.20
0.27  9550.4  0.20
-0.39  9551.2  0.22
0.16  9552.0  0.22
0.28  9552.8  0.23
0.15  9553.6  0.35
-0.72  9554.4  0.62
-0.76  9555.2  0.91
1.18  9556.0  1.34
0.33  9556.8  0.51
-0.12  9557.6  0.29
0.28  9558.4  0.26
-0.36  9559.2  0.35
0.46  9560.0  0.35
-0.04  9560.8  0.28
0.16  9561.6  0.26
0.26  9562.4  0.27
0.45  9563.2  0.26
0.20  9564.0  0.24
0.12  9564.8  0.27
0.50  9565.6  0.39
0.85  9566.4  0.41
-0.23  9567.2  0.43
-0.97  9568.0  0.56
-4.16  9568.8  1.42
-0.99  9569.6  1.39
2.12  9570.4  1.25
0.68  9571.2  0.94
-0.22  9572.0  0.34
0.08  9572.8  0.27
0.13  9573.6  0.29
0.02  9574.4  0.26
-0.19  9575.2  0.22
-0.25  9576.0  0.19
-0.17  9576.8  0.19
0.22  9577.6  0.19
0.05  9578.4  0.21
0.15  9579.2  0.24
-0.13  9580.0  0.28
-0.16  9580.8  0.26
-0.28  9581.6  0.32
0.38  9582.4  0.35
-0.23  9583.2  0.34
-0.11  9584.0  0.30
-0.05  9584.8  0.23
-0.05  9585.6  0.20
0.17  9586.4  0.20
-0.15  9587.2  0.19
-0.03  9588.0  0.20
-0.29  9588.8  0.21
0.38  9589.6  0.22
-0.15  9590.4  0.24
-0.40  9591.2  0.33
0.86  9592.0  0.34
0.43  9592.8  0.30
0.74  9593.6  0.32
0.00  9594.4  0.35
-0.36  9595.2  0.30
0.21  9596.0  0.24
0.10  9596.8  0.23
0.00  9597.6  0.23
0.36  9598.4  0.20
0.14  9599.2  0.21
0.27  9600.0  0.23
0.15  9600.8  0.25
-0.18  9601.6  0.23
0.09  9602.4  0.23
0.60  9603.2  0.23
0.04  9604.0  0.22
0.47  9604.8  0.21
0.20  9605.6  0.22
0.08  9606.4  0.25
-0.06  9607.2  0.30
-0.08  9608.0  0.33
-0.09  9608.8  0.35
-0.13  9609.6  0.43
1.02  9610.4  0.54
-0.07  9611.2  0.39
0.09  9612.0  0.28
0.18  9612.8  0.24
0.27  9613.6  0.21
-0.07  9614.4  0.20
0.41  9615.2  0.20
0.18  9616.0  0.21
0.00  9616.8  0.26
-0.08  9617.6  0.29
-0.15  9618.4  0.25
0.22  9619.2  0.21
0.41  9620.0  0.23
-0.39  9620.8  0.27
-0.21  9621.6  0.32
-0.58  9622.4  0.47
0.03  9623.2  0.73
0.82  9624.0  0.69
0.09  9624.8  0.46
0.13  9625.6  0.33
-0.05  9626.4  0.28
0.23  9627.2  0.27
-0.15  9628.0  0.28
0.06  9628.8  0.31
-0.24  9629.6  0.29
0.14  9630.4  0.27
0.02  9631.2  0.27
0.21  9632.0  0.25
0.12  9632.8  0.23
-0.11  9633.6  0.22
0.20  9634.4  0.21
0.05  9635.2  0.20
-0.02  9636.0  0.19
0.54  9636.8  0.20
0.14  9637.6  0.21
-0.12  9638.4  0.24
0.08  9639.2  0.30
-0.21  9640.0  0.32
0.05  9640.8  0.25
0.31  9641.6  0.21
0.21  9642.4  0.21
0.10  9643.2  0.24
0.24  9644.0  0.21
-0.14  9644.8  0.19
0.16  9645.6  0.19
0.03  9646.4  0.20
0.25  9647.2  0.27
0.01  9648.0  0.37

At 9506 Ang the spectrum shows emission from [O II] 3727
